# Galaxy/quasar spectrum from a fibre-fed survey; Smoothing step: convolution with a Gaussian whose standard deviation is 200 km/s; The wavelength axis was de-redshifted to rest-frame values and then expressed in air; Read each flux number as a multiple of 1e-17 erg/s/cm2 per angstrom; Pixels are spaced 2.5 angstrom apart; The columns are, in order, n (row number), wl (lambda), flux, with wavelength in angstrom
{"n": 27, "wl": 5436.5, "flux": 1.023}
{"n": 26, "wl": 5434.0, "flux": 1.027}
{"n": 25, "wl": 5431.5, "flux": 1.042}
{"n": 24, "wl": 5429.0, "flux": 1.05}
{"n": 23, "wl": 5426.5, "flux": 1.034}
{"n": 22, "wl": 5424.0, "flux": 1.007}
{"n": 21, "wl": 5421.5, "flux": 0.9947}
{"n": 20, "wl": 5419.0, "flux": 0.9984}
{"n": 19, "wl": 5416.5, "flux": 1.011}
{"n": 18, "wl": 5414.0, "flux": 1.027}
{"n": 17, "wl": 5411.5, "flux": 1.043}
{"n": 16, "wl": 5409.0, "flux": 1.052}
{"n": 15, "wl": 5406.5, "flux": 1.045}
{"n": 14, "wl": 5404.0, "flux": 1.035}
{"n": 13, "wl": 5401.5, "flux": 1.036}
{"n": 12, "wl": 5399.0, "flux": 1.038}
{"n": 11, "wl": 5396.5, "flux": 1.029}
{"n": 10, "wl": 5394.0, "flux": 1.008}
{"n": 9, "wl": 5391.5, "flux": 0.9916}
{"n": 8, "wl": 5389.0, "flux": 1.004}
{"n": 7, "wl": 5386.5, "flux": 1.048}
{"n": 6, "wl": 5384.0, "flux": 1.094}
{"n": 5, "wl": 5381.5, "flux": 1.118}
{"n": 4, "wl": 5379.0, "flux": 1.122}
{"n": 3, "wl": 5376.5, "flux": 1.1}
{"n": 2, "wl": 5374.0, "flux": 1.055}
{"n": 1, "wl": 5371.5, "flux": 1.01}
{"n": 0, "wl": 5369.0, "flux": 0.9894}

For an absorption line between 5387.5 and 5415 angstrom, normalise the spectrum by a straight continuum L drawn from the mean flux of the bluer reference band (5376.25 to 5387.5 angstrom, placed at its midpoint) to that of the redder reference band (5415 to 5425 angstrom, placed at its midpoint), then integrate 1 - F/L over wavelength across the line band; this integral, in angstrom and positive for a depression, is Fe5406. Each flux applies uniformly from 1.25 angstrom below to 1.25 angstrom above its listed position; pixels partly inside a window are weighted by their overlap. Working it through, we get 0.5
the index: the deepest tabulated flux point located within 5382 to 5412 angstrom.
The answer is 0.9916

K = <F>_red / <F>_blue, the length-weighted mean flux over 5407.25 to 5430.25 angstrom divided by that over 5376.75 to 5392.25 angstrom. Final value 0.96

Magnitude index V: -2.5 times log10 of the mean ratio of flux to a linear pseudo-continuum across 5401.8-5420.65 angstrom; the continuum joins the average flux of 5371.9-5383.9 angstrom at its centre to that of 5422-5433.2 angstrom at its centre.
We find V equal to 0.02 mag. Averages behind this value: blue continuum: 1.09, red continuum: 1.03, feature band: 1.03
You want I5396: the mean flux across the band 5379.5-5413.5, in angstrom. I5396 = 1.04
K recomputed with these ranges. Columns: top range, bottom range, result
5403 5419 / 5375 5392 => 0.96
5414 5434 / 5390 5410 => 0.99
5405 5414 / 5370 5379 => 0.98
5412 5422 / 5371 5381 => 0.94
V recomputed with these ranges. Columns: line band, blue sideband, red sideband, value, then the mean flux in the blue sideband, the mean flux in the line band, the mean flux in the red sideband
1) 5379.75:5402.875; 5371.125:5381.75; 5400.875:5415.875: 0.021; 1.08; 1.04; 1.04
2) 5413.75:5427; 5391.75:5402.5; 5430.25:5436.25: 0.021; 1.02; 1.01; 1.03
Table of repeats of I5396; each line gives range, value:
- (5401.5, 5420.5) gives 1.03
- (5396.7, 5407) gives 1.04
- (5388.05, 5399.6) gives 1.01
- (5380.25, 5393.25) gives 1.05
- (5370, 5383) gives 1.08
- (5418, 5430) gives 1.02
